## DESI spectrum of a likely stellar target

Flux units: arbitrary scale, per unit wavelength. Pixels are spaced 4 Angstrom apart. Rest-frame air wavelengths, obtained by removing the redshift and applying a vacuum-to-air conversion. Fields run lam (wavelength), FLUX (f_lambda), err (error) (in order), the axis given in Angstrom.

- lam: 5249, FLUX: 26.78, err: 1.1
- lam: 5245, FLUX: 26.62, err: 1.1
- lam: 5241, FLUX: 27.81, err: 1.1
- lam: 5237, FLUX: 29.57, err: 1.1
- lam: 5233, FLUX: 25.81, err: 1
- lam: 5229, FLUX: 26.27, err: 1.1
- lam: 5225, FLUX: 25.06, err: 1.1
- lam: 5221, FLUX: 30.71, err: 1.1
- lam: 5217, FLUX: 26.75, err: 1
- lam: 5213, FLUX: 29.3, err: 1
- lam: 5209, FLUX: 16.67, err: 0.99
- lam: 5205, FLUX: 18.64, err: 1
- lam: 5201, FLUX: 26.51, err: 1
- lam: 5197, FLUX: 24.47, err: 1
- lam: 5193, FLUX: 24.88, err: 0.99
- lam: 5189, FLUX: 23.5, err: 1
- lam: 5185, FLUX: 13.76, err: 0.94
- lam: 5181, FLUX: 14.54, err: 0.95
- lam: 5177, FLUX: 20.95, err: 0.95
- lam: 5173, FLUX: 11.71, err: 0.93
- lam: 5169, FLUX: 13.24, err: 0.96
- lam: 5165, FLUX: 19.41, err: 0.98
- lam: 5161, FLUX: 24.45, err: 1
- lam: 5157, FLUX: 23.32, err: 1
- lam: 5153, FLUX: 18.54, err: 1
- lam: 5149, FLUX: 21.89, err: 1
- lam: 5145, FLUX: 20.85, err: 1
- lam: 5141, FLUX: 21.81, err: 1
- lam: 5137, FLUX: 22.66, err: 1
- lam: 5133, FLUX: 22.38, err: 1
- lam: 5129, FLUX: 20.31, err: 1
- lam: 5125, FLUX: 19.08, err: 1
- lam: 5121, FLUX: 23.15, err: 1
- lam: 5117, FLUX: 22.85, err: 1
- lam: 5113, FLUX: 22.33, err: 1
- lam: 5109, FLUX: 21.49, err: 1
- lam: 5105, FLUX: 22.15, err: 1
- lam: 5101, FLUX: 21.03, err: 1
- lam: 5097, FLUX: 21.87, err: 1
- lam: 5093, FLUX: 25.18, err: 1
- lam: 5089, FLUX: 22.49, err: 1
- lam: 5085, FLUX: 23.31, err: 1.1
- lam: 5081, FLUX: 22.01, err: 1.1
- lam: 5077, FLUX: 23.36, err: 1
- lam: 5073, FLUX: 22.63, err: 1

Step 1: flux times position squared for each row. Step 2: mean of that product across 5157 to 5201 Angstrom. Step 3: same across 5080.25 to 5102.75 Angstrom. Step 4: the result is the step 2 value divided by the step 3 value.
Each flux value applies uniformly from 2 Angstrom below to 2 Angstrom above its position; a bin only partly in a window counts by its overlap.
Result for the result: 0.9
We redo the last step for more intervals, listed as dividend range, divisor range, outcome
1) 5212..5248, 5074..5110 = 1.28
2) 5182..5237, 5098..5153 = 1.15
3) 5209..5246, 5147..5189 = 1.50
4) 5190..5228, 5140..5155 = 1.23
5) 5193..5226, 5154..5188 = 1.41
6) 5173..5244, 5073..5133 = 1.11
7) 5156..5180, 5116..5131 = 0.88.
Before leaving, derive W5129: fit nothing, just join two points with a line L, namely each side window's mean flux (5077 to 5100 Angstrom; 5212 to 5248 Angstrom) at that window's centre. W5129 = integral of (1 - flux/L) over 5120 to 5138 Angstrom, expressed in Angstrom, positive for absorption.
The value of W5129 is 2.1 Angstrom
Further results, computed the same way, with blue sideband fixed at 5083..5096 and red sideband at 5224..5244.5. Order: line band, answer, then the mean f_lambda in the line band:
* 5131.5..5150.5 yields 2.18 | 21.9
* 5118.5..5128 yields 1.25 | 21.1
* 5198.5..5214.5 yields 2.24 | 22.6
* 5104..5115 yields 0.93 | 22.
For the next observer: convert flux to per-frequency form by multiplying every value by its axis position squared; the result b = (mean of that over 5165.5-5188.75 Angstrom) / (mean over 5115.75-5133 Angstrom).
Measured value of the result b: 0.75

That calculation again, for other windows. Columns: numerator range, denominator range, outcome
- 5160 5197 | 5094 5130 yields 0.88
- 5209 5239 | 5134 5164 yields 1.27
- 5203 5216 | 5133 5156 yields 1.05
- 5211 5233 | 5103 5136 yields 1.31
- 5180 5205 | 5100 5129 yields 1.02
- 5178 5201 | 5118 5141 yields 0.99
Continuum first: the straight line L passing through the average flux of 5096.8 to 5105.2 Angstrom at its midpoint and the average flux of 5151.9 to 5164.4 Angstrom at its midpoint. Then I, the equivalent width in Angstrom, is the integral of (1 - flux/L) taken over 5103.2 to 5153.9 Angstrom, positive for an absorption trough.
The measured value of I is 0.53 Angstrom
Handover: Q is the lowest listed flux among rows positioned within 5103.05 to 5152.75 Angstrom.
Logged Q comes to 19.08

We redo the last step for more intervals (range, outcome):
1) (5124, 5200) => 11.71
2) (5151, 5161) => 18.54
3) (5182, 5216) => 13.76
